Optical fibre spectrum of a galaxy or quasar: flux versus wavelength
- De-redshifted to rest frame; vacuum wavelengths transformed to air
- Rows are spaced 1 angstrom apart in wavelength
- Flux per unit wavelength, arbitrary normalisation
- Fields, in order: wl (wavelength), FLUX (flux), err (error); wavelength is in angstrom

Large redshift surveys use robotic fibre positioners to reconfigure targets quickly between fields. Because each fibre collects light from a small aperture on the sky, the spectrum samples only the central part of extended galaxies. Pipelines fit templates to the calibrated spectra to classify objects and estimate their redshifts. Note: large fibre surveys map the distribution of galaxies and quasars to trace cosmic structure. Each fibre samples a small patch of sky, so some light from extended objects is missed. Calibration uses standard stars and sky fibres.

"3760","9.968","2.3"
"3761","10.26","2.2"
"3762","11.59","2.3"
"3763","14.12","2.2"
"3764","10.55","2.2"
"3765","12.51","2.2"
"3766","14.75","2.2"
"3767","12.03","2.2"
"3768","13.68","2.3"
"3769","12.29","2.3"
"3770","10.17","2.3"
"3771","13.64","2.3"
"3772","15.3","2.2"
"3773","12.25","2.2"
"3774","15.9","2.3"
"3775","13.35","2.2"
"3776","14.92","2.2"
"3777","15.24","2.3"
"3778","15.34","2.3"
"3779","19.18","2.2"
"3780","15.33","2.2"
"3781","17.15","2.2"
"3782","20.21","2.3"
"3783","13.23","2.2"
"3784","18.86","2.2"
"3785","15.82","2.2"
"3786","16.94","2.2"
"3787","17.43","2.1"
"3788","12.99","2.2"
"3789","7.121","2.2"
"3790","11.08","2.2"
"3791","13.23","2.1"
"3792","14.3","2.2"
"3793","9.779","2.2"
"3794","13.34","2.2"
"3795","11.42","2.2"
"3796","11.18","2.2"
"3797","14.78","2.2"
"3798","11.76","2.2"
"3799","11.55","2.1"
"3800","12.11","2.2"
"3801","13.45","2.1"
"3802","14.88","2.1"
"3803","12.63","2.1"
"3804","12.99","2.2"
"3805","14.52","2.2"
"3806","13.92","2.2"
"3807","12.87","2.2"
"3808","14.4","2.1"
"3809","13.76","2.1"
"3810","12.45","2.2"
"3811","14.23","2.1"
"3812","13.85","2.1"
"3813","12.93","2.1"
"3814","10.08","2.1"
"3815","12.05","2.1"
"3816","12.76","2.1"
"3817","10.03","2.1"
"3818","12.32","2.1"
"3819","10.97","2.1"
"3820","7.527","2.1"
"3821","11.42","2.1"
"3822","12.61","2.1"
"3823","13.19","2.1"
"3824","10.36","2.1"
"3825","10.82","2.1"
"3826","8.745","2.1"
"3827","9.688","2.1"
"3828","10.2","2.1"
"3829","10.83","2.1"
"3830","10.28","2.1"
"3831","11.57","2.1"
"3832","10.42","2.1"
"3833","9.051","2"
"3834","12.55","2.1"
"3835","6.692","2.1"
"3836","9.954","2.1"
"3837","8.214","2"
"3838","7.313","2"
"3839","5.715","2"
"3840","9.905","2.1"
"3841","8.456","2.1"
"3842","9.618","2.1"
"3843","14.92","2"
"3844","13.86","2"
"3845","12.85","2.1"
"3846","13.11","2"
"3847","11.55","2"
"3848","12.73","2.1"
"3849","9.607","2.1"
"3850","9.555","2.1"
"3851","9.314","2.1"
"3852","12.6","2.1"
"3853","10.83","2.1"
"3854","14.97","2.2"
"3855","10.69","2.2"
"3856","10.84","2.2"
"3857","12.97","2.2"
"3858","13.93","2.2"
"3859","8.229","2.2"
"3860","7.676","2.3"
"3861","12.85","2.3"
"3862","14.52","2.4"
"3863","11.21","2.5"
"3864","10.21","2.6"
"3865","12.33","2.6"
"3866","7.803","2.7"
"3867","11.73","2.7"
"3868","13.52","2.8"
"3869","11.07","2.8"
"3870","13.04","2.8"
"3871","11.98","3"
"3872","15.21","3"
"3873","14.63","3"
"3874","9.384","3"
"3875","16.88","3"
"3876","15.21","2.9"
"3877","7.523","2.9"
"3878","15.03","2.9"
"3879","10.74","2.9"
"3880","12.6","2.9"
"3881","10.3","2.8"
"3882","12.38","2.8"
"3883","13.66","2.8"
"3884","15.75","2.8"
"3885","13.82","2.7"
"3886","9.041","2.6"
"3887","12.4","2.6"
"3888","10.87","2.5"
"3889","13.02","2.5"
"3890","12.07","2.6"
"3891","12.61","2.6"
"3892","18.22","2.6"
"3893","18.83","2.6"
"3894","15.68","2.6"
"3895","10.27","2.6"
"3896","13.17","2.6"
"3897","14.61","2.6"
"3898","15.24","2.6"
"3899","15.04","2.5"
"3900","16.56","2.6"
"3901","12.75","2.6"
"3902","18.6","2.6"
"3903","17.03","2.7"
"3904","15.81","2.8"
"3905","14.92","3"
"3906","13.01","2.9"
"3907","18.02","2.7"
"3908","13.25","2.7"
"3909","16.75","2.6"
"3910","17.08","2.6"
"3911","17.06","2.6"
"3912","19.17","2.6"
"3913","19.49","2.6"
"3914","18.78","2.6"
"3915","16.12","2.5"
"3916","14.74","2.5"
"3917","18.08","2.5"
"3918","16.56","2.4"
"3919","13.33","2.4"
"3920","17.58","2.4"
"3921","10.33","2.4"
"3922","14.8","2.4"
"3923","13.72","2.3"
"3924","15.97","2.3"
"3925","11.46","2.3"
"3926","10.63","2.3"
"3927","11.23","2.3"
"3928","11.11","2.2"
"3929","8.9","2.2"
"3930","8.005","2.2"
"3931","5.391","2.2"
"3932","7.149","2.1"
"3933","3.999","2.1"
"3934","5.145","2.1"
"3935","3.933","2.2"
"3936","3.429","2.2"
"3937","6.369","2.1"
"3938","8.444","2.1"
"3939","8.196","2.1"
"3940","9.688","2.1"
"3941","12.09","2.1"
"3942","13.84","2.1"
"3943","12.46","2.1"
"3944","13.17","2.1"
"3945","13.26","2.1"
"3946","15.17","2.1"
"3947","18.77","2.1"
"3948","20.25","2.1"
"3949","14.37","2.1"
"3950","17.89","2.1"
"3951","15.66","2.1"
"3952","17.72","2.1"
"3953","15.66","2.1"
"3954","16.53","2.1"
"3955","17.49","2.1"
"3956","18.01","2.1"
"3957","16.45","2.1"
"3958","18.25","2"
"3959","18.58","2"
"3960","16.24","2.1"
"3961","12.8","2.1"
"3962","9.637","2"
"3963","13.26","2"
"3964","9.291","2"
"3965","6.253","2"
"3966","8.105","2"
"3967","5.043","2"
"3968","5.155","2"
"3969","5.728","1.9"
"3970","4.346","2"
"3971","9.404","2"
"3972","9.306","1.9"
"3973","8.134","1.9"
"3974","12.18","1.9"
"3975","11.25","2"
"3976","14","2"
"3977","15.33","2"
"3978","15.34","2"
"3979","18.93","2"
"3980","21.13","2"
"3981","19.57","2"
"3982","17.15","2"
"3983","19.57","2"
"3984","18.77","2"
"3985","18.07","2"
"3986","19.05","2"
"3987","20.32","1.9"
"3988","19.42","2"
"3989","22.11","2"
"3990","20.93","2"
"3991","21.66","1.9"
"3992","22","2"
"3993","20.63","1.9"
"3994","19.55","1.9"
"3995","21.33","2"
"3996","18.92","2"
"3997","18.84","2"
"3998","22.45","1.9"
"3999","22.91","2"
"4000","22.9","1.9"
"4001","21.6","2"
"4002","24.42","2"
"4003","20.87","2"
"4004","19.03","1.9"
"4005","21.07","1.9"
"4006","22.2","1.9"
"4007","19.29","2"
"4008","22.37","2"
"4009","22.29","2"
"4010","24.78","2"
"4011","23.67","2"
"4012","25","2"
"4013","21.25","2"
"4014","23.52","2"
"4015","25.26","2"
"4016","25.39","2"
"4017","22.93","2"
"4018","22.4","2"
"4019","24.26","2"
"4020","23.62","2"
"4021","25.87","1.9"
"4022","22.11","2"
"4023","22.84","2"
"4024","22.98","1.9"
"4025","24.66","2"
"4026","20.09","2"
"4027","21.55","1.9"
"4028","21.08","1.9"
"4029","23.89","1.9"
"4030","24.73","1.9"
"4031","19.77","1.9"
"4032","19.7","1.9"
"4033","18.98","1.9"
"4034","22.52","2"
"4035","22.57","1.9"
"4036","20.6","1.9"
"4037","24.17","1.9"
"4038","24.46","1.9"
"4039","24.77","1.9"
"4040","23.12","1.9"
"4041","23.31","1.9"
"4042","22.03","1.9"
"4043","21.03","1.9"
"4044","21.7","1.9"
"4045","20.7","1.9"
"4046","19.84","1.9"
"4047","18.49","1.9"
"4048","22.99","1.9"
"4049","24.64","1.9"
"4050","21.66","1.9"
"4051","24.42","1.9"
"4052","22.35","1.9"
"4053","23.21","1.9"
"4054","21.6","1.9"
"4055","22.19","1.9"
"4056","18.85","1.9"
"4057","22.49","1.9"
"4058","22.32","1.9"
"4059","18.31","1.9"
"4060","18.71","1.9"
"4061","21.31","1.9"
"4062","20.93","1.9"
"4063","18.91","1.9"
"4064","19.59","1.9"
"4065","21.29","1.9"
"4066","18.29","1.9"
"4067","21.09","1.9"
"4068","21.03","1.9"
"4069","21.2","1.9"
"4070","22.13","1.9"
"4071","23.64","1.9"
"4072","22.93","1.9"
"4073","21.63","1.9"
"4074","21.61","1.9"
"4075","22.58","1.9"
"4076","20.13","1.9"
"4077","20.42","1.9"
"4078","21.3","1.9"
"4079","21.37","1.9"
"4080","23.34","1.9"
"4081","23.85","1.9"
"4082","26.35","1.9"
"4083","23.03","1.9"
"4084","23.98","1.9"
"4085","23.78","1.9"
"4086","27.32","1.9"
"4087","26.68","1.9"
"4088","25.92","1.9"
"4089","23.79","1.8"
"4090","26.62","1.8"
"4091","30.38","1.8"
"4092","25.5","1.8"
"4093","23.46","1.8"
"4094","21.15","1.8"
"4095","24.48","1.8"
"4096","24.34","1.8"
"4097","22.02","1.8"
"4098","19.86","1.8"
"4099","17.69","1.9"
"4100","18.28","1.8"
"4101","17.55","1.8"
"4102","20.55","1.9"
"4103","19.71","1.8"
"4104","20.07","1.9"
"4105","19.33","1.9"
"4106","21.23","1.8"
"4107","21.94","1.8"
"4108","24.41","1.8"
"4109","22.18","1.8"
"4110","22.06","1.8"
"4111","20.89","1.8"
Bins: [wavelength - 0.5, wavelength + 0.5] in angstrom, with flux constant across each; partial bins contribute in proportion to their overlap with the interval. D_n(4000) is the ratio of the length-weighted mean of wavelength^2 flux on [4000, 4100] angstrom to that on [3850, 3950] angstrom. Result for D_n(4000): 1.88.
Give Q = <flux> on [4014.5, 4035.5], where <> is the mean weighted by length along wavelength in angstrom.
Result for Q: 22.7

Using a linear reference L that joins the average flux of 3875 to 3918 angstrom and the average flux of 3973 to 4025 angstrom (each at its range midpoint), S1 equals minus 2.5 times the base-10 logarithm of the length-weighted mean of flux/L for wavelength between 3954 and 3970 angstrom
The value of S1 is 0.475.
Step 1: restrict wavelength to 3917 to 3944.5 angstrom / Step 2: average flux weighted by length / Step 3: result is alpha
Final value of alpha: 10.4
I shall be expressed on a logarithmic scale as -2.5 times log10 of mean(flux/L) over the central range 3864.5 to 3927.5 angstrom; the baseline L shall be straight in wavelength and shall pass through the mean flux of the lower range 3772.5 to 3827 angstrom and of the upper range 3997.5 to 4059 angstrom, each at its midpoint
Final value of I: 0.210 mag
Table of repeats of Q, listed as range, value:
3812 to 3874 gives 11.1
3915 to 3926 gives 14.5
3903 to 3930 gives 14.8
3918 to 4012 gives 15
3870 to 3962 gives 13.6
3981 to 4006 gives 20.6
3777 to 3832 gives 12.9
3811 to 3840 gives 10.5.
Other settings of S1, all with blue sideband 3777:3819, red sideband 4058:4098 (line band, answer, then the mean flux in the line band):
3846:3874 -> 0.32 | 11.7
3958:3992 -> 0.33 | 14.3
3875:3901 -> 0.22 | 13.4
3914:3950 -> 0.45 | 11.8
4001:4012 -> -0.09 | 22.1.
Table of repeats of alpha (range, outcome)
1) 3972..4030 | 20.7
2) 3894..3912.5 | 15.5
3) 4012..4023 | 23.7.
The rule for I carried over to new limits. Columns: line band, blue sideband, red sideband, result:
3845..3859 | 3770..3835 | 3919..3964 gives 0.098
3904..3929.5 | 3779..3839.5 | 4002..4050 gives 0.160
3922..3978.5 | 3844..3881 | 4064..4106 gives 0.350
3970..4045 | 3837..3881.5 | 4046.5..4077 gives -0.102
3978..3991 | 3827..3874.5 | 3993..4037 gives 0.037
